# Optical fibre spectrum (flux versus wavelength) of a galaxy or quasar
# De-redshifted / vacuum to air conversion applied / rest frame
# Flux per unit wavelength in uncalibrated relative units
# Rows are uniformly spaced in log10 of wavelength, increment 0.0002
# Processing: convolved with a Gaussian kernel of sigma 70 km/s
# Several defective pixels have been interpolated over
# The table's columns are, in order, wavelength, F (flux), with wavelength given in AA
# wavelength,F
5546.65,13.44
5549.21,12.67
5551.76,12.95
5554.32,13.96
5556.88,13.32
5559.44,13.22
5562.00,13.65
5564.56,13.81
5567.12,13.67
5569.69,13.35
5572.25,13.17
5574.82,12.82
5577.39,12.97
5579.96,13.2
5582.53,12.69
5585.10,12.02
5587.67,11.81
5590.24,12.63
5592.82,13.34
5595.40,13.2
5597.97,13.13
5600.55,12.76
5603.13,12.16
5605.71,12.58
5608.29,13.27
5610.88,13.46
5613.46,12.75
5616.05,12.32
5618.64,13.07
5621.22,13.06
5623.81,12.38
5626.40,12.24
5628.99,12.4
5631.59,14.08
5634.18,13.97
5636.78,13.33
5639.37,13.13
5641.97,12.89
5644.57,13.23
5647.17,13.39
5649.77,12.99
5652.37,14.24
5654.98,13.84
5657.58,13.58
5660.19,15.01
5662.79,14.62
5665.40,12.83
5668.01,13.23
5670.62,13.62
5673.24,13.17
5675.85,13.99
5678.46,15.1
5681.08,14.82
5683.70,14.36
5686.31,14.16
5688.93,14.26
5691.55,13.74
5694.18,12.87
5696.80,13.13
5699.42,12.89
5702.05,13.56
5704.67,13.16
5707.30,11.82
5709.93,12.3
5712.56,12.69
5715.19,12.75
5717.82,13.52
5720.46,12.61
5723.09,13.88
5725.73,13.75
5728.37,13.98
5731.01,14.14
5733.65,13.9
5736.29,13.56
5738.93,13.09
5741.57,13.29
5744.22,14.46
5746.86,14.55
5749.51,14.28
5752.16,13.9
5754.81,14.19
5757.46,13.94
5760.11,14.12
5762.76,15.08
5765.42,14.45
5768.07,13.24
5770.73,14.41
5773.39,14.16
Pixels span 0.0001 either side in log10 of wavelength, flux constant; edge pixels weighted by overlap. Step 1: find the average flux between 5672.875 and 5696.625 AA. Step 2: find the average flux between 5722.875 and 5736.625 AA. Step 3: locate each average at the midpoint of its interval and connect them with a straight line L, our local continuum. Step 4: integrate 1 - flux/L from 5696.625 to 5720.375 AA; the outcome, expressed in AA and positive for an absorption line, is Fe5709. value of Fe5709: 1.9 AA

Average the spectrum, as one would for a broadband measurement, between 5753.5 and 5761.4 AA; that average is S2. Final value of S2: 14.1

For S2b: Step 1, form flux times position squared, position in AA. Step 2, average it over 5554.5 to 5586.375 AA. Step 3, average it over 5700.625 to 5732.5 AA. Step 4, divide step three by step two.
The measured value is 1.05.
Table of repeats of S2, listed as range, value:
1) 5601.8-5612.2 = 12.9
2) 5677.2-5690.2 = 14.5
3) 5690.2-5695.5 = 13.3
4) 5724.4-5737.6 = 13.9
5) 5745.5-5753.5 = 14.2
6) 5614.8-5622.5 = 12.8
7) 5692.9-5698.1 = 13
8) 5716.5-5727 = 13.4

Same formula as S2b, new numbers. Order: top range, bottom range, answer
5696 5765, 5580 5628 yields 1.12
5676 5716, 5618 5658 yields 1.04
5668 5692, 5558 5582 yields 1.10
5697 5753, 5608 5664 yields 1.04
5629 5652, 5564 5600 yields 1.05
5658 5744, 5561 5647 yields 1.08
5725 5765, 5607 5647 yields 1.12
